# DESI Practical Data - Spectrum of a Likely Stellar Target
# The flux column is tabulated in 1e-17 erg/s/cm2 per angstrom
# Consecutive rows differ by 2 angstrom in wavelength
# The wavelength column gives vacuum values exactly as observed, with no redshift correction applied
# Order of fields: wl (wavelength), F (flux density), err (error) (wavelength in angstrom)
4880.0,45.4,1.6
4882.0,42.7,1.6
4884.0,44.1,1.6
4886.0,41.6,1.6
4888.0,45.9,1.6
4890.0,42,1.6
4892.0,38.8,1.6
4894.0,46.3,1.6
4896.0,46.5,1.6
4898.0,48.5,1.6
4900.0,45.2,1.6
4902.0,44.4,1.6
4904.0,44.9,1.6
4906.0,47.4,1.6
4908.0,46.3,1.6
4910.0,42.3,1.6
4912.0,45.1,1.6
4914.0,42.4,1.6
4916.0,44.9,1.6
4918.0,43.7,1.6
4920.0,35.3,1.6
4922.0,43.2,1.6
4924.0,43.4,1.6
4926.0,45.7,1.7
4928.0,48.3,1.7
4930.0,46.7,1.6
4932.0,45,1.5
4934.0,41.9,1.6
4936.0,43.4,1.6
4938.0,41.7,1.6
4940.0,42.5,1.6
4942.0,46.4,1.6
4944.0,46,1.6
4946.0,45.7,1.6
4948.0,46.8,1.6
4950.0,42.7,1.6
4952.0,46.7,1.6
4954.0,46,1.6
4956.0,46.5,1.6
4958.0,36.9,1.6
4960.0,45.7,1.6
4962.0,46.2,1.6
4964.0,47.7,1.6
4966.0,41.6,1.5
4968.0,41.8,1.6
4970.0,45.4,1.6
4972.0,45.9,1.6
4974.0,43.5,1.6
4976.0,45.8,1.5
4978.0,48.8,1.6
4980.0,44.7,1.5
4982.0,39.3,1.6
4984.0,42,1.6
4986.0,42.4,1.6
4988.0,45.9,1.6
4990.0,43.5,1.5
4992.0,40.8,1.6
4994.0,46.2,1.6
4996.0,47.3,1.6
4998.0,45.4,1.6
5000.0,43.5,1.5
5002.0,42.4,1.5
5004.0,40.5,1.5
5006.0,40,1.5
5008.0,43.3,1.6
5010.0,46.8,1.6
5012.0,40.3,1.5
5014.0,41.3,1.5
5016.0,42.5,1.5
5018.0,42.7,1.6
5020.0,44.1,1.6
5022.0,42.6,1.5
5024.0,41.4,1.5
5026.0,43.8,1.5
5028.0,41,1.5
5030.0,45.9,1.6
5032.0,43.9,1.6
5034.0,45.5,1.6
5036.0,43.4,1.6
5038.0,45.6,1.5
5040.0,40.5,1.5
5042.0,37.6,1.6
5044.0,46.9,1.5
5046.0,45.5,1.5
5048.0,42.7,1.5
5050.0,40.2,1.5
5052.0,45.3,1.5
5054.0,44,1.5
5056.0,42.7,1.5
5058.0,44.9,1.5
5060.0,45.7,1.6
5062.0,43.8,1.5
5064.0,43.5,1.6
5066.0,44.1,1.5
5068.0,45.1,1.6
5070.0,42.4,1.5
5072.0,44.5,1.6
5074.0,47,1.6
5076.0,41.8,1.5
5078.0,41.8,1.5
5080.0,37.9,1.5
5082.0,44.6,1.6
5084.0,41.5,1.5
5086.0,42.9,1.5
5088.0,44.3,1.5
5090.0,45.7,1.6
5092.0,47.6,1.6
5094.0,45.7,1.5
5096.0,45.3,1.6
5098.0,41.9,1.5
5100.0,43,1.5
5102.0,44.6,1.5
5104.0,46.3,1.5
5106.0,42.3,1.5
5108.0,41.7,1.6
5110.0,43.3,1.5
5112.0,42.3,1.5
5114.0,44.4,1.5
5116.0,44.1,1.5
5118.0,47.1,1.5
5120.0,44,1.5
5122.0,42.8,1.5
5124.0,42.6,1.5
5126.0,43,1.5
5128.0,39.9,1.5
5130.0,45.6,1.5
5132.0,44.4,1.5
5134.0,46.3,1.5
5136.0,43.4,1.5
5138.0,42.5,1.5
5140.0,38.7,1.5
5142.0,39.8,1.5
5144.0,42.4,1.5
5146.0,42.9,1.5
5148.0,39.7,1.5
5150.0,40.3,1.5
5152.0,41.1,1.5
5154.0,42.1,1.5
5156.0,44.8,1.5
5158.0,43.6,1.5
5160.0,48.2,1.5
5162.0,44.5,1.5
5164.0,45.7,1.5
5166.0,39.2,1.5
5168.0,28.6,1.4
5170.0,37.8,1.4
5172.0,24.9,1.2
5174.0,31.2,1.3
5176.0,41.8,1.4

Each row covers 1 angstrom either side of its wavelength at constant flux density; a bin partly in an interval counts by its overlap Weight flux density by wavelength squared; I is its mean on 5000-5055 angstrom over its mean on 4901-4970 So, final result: 1.0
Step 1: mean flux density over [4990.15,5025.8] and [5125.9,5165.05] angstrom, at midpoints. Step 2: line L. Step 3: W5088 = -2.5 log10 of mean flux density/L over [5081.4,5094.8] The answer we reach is -0.04 mag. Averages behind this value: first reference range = 43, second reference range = 42.9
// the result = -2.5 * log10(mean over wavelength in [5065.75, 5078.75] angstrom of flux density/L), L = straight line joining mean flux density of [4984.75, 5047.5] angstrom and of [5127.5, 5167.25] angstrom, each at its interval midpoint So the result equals -0.020 mag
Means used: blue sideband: 43.3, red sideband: 42.7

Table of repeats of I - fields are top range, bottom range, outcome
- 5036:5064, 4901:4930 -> 1.04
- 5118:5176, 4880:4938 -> 1.03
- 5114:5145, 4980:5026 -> 1.06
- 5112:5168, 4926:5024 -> 1.04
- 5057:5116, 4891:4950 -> 1.05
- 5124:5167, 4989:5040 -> 1.04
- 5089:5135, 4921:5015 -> 1.06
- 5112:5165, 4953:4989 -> 1.04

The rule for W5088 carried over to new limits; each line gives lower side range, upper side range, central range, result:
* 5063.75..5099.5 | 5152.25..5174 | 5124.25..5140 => -0.053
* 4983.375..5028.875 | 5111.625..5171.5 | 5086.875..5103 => -0.055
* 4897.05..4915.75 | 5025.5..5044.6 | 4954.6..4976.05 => 0.002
